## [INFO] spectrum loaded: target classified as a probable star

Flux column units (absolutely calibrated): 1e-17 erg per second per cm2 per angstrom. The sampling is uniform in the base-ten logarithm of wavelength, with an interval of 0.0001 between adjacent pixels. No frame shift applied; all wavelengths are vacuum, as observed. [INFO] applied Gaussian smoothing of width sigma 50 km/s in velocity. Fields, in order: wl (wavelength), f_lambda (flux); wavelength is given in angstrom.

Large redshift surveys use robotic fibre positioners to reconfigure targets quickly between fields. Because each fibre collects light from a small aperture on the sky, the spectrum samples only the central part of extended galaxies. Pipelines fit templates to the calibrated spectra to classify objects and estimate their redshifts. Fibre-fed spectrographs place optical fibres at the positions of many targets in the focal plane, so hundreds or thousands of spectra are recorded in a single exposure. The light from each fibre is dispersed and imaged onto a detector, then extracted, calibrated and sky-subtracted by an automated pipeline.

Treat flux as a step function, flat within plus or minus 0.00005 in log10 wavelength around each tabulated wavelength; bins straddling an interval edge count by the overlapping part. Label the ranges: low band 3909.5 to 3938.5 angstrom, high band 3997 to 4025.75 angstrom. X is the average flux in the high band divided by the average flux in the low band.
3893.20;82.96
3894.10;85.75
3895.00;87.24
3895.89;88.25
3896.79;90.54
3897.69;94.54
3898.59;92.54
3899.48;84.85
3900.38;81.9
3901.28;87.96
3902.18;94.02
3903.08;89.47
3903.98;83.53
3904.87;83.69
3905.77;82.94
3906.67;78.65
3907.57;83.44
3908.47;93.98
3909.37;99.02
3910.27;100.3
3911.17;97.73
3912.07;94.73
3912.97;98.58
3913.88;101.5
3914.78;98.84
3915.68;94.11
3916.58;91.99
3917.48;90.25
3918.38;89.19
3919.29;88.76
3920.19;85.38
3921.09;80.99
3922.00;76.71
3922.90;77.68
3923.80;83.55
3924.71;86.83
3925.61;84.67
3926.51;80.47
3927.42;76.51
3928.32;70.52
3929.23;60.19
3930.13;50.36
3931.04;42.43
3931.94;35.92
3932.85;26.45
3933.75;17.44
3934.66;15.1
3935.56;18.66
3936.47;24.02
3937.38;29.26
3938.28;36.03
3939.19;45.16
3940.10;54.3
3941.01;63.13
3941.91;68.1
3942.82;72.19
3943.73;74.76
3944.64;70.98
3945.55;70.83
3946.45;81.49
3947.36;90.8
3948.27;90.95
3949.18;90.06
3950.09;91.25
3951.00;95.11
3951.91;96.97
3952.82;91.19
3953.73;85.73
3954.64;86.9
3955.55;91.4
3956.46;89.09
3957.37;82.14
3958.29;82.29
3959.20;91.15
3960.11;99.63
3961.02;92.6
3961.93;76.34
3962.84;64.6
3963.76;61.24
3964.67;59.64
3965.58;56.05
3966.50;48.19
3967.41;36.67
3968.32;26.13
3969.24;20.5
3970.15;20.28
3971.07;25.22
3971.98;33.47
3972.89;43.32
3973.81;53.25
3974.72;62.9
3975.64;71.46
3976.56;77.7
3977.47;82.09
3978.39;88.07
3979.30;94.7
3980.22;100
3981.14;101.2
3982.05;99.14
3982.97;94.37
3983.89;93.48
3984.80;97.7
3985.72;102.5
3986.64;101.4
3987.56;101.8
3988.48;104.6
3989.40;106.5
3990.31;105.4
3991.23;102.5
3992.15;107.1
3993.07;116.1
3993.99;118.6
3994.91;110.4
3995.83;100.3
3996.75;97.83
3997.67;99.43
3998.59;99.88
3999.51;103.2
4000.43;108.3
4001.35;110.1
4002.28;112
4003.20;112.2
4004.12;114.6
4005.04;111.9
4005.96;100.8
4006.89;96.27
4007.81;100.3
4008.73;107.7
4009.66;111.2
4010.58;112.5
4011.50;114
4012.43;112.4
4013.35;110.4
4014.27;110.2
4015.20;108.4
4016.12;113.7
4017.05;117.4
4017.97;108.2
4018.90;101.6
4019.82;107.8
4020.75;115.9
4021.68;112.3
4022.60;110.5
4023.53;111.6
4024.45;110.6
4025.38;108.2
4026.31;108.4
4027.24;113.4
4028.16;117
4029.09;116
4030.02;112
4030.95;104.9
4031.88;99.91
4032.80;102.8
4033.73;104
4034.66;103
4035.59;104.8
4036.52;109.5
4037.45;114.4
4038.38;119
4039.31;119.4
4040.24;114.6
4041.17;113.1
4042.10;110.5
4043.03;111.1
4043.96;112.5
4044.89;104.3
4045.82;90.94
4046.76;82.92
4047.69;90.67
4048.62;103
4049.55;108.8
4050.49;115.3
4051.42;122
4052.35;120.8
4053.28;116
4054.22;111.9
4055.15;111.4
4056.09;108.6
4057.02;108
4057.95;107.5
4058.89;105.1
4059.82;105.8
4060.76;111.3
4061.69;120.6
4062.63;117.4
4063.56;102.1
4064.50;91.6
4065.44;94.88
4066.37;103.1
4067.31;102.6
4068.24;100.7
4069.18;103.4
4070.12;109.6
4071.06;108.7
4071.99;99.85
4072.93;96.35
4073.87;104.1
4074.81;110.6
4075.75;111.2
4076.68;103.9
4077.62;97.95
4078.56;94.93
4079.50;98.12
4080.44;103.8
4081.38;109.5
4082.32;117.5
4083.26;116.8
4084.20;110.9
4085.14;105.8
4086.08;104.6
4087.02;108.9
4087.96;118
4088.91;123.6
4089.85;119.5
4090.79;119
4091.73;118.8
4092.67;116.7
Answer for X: 1.6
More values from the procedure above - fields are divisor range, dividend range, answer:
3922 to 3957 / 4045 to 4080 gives 1.58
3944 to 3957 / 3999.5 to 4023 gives 1.26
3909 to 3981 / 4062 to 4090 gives 1.51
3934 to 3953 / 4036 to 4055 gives 1.70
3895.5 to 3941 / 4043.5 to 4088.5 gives 1.44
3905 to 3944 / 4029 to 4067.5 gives 1.53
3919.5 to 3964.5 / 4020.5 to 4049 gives 1.55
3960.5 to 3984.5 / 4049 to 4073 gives 1.66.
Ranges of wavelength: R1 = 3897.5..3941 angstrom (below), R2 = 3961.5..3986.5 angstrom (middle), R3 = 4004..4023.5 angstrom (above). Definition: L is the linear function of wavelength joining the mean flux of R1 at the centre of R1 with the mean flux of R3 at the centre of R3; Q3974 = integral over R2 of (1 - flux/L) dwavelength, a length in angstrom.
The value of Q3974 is 7.4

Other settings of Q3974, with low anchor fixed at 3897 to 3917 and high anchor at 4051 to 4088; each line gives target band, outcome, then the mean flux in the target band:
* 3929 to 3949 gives 8.97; 52.2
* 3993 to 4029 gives -2.69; 109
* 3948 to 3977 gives 8.46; 68.3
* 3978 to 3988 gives 0.10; 97.7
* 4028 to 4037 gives -0.30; 107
